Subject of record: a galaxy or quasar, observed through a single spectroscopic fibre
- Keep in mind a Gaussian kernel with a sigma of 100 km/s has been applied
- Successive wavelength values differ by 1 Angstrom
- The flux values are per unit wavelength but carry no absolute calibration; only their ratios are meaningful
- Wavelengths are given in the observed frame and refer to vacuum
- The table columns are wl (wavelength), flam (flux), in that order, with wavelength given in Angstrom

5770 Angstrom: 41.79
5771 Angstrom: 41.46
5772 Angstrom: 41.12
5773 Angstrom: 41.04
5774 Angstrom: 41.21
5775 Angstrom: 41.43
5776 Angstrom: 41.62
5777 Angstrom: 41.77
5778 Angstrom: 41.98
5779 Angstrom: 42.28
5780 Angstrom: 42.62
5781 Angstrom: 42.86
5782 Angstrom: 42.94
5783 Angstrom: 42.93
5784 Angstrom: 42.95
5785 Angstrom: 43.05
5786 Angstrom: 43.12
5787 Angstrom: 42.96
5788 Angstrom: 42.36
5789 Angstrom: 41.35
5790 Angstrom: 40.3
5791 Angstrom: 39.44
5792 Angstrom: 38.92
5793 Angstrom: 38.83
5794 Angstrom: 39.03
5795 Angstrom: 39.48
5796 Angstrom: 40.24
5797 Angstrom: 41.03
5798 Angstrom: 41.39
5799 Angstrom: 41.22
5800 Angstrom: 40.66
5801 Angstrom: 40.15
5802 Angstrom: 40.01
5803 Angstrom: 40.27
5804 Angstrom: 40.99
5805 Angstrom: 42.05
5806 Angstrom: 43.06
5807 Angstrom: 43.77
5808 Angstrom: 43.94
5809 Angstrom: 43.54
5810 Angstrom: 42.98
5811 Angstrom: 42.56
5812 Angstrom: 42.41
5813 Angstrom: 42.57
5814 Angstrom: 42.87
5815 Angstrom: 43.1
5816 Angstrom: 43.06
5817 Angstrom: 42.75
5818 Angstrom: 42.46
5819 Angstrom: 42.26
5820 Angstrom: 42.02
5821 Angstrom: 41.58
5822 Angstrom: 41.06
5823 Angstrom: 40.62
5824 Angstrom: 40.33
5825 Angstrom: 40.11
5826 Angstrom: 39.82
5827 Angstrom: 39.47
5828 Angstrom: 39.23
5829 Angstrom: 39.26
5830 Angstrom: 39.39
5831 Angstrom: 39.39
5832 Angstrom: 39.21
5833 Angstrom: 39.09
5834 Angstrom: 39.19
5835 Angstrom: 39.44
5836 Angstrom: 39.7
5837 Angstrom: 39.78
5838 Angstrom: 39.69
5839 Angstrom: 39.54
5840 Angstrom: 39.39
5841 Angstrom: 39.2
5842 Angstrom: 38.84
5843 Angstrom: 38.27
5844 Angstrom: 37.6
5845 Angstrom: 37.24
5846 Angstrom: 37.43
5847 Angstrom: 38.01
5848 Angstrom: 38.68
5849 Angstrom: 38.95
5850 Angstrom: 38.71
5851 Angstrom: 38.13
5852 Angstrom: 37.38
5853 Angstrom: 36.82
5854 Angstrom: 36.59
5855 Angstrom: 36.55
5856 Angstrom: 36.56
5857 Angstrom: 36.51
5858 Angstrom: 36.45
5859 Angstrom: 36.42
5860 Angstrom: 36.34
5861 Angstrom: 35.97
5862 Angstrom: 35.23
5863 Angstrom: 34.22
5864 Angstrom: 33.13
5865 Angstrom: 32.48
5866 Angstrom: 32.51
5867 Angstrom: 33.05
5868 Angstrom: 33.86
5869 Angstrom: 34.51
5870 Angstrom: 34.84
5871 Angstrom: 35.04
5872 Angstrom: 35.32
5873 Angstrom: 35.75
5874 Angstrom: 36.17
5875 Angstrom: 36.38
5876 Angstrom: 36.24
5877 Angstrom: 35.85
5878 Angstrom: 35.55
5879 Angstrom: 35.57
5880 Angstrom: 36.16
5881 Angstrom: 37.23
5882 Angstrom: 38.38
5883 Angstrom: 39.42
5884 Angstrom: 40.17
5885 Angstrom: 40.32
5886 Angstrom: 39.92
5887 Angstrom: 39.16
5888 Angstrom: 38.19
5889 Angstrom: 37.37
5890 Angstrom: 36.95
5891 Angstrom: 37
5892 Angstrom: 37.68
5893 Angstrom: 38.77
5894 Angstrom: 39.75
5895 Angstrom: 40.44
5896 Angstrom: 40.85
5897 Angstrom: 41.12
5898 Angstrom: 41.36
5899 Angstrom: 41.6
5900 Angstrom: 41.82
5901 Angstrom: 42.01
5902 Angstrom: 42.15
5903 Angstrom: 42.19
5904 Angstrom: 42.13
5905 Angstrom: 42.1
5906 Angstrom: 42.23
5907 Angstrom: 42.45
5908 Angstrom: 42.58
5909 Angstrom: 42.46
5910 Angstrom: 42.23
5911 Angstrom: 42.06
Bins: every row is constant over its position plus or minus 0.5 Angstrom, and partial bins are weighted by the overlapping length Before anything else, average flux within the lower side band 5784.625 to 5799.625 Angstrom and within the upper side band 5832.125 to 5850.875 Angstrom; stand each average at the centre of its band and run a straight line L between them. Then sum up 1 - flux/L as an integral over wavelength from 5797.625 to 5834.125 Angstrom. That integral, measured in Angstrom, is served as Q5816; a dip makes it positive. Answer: -1.33 Angstrom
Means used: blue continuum 40.8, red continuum 38.8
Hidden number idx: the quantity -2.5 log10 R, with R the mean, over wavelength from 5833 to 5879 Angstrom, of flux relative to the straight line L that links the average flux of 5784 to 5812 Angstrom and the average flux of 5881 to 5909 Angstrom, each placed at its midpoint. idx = 0.11 mag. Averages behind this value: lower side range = 41.4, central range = 36.8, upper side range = 40.3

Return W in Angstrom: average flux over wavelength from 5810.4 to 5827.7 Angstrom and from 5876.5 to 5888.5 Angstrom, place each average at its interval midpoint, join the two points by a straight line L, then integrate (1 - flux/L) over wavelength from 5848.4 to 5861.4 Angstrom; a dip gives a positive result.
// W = 0.8 Angstrom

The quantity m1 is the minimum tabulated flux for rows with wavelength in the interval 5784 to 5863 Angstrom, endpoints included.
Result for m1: 34.22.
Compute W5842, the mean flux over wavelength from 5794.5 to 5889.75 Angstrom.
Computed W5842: 38.8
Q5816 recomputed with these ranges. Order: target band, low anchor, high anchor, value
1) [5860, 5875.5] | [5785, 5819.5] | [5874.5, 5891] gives 1.52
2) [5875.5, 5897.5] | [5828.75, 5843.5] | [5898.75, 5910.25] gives 1.67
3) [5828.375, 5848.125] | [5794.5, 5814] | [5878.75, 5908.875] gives 1.03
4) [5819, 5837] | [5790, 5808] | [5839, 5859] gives -0.46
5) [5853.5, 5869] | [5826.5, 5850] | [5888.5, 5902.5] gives 1.69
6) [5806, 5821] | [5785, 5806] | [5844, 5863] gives -1.21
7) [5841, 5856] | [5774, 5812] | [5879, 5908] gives 1.06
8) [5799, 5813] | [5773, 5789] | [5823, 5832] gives -0.39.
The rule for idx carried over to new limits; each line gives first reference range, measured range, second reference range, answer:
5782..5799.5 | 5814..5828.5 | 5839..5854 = -0.05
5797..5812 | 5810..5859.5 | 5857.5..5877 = -0.03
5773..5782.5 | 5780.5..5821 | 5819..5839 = -0.02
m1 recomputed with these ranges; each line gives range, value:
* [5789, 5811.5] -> 38.83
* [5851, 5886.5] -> 32.48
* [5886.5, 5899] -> 36.95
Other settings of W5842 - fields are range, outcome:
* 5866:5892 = 36.7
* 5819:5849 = 39.4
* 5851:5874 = 35.3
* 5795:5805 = 40.7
